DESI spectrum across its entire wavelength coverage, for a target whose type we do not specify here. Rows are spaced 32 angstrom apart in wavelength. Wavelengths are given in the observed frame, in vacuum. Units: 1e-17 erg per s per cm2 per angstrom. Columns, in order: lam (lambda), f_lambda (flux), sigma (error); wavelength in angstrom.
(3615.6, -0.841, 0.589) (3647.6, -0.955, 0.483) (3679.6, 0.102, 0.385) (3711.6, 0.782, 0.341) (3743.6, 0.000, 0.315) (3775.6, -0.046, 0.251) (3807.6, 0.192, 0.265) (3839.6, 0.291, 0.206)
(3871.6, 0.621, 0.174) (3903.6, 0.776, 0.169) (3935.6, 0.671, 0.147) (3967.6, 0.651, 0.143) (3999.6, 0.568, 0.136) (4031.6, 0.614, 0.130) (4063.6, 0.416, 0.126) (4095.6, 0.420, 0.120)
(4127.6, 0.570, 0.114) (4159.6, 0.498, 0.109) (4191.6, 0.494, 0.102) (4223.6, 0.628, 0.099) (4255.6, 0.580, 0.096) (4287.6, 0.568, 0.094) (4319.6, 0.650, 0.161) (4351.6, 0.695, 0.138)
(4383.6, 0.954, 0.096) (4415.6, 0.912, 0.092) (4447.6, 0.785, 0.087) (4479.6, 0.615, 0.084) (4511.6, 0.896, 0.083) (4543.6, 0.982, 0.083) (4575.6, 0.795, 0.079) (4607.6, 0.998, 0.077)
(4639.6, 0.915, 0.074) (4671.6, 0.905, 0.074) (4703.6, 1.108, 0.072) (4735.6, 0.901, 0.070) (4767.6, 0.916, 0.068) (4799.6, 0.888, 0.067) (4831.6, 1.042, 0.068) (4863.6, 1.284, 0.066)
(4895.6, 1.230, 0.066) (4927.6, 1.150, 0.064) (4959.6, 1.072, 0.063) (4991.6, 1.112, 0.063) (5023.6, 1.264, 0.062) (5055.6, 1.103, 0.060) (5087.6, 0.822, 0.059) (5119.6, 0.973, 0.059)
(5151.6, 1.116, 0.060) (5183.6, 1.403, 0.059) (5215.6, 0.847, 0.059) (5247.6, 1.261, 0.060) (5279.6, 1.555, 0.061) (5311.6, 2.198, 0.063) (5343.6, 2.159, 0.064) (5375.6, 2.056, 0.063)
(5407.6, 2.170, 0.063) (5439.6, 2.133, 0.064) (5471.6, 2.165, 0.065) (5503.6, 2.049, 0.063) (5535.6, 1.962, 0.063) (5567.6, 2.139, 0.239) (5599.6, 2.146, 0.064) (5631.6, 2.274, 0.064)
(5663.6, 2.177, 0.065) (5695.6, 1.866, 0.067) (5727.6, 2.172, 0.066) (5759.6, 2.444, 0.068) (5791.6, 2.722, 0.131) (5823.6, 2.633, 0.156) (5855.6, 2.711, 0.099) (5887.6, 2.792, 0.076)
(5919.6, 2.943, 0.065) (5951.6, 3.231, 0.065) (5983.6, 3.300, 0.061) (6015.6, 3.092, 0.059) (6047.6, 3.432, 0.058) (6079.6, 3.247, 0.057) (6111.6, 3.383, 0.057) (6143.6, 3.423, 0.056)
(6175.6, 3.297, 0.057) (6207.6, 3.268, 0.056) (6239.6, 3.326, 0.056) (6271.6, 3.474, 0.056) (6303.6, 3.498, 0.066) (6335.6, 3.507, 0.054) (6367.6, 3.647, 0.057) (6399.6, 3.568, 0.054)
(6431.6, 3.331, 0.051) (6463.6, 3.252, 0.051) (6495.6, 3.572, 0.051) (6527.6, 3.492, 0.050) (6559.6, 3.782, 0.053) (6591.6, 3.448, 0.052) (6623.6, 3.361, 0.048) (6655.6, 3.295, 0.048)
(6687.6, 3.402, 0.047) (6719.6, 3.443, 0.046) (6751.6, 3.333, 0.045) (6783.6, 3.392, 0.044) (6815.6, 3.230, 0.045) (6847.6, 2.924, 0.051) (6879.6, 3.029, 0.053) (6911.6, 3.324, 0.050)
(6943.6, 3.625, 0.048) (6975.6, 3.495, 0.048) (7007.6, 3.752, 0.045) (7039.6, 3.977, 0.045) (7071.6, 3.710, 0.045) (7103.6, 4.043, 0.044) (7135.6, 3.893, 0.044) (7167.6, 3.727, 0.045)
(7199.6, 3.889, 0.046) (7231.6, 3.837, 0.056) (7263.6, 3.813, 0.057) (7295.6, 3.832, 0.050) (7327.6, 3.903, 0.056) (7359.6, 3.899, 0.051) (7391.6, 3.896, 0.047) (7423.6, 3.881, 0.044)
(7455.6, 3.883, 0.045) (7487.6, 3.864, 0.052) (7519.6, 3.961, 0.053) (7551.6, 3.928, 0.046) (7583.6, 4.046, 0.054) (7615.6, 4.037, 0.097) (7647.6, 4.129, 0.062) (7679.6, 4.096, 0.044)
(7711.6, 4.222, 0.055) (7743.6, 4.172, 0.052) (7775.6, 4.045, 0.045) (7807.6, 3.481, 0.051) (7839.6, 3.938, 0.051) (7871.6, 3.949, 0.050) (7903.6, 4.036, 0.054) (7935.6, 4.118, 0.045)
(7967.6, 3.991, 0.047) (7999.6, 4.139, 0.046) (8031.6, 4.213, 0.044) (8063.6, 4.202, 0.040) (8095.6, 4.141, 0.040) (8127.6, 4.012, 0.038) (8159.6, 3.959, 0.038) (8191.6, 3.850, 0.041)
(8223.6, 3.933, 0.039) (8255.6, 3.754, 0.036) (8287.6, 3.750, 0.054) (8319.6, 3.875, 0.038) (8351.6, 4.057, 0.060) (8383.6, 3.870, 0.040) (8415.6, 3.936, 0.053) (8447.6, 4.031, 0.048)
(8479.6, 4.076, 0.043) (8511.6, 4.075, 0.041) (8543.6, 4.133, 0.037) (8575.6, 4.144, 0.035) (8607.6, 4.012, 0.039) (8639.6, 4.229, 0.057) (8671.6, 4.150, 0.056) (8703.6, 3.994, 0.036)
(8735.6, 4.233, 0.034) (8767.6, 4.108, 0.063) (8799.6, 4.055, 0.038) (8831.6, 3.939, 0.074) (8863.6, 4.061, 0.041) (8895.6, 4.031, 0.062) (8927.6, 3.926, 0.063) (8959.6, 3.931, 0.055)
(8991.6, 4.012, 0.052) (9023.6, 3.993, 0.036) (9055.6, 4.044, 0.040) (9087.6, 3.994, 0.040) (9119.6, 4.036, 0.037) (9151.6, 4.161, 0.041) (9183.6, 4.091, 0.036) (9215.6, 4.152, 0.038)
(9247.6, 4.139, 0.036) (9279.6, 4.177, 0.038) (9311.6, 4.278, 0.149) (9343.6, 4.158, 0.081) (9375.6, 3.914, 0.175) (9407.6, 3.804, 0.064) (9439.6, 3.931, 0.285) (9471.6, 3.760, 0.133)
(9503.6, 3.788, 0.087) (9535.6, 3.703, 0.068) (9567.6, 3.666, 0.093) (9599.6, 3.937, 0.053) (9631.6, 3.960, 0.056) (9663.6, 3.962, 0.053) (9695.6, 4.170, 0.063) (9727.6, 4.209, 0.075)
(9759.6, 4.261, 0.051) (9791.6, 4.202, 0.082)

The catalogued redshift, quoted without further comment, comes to 0.33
